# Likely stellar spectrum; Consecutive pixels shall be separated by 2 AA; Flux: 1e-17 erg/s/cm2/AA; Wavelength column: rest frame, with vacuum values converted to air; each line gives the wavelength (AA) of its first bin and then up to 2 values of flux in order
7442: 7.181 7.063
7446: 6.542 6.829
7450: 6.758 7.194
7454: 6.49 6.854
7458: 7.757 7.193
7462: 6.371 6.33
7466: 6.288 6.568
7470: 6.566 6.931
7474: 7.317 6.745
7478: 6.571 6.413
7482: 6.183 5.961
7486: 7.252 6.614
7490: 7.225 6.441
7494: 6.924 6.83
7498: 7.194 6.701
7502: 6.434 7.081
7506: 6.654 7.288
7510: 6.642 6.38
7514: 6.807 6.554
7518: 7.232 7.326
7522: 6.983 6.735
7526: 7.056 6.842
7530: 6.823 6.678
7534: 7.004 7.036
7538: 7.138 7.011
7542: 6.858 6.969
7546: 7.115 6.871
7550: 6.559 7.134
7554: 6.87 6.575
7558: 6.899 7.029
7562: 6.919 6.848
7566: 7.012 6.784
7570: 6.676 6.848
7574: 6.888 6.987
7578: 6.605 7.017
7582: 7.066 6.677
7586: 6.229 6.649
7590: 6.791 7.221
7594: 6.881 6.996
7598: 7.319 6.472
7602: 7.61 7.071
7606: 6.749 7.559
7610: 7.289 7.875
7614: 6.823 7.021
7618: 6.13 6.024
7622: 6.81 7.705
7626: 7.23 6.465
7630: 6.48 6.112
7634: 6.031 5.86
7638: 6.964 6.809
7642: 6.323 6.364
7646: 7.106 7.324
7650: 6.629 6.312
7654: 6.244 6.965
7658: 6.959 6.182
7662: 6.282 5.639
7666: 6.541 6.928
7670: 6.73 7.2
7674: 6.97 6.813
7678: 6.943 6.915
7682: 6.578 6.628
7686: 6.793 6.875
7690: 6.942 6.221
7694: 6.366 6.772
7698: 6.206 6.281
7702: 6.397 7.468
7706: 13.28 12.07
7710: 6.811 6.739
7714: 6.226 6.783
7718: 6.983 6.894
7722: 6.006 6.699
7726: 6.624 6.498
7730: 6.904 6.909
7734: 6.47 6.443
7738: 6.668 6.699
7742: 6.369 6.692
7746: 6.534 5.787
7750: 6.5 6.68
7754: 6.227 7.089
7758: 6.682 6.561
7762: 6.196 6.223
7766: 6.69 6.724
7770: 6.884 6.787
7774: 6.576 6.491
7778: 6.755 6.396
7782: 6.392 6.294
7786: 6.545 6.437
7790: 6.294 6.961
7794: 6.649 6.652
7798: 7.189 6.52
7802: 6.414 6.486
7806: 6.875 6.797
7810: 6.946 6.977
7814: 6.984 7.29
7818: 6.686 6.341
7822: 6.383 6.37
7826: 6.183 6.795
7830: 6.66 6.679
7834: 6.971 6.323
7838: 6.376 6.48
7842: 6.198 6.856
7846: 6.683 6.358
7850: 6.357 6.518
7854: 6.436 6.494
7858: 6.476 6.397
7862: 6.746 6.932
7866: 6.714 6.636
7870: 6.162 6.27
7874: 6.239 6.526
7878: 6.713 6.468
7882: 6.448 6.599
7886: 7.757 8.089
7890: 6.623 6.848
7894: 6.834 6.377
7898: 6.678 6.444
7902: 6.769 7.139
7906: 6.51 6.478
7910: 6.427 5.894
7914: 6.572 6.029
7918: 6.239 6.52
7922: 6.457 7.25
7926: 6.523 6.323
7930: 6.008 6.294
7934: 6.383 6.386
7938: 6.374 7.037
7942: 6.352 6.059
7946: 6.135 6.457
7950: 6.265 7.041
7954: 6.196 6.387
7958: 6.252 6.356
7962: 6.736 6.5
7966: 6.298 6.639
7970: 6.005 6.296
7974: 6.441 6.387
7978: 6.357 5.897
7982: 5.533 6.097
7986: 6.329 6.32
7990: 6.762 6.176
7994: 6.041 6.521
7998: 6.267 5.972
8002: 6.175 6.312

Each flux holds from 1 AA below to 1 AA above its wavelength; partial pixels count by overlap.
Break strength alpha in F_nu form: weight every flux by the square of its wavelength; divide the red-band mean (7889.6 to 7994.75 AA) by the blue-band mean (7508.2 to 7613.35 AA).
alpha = 1.0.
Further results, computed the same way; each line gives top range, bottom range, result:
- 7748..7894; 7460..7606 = 1.04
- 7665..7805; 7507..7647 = 1.03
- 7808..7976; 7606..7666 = 1.05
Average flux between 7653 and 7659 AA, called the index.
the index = 6.72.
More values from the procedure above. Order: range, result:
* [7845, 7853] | 6.48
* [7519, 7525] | 7.01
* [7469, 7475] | 6.94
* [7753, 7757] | 6.66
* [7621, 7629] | 7.05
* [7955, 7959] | 6.32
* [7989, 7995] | 6.33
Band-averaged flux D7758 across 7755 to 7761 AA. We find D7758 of 6.78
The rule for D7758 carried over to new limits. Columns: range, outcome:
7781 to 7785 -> 6.34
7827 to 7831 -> 6.73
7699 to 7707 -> 8.36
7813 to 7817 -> 7.14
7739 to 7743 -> 6.53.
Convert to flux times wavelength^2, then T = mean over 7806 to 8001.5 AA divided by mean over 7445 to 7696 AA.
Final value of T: 1.04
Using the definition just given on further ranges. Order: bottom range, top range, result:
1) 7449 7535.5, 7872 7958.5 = 1.07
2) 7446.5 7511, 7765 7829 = 1.07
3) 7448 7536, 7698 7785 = 1.08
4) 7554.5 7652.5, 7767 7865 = 1.02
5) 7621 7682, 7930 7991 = 1.03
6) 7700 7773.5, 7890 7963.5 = 0.98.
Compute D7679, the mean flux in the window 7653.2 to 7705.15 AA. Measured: 6.67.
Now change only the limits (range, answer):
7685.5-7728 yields 7.2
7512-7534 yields 6.88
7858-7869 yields 6.67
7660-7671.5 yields 6.44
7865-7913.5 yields 6.65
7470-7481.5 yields 6.75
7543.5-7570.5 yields 6.88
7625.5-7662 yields 6.56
